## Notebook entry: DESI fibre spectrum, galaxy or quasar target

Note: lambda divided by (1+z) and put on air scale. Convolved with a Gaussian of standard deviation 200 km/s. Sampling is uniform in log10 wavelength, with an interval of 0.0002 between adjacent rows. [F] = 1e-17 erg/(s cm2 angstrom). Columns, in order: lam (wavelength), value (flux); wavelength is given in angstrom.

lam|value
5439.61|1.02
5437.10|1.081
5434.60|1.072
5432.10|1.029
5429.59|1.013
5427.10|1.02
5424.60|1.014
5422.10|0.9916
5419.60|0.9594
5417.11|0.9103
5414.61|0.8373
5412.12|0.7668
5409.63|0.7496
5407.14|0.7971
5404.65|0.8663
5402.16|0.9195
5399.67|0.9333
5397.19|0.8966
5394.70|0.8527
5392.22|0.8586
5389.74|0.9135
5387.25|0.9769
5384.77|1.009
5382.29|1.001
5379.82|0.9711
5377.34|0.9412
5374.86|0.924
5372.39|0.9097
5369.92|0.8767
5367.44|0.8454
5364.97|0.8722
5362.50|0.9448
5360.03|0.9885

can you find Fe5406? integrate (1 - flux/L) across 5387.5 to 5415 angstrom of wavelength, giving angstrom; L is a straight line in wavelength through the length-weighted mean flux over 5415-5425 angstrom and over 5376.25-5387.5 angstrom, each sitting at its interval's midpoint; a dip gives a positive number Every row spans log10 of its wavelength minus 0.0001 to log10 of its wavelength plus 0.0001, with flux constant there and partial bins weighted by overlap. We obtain 3.1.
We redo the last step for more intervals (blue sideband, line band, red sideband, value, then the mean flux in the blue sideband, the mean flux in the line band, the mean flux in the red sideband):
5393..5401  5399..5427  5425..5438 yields 2.07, 0.893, 0.89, 1.04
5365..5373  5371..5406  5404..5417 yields -3.41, 0.874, 0.926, 0.81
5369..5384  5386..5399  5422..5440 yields 0.90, 0.941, 0.901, 1.03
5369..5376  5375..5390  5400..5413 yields -1.47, 0.905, 0.969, 0.829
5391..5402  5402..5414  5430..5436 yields 1.61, 0.889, 0.812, 1.05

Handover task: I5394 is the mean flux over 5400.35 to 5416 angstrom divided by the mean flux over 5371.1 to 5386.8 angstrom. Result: 0.86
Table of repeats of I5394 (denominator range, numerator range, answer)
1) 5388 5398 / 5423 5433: 1.15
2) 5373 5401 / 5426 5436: 1.11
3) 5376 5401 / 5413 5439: 1.06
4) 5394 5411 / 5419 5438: 1.19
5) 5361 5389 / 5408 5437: 1.01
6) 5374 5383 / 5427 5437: 1.09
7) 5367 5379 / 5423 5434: 1.13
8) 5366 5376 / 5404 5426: 0.99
